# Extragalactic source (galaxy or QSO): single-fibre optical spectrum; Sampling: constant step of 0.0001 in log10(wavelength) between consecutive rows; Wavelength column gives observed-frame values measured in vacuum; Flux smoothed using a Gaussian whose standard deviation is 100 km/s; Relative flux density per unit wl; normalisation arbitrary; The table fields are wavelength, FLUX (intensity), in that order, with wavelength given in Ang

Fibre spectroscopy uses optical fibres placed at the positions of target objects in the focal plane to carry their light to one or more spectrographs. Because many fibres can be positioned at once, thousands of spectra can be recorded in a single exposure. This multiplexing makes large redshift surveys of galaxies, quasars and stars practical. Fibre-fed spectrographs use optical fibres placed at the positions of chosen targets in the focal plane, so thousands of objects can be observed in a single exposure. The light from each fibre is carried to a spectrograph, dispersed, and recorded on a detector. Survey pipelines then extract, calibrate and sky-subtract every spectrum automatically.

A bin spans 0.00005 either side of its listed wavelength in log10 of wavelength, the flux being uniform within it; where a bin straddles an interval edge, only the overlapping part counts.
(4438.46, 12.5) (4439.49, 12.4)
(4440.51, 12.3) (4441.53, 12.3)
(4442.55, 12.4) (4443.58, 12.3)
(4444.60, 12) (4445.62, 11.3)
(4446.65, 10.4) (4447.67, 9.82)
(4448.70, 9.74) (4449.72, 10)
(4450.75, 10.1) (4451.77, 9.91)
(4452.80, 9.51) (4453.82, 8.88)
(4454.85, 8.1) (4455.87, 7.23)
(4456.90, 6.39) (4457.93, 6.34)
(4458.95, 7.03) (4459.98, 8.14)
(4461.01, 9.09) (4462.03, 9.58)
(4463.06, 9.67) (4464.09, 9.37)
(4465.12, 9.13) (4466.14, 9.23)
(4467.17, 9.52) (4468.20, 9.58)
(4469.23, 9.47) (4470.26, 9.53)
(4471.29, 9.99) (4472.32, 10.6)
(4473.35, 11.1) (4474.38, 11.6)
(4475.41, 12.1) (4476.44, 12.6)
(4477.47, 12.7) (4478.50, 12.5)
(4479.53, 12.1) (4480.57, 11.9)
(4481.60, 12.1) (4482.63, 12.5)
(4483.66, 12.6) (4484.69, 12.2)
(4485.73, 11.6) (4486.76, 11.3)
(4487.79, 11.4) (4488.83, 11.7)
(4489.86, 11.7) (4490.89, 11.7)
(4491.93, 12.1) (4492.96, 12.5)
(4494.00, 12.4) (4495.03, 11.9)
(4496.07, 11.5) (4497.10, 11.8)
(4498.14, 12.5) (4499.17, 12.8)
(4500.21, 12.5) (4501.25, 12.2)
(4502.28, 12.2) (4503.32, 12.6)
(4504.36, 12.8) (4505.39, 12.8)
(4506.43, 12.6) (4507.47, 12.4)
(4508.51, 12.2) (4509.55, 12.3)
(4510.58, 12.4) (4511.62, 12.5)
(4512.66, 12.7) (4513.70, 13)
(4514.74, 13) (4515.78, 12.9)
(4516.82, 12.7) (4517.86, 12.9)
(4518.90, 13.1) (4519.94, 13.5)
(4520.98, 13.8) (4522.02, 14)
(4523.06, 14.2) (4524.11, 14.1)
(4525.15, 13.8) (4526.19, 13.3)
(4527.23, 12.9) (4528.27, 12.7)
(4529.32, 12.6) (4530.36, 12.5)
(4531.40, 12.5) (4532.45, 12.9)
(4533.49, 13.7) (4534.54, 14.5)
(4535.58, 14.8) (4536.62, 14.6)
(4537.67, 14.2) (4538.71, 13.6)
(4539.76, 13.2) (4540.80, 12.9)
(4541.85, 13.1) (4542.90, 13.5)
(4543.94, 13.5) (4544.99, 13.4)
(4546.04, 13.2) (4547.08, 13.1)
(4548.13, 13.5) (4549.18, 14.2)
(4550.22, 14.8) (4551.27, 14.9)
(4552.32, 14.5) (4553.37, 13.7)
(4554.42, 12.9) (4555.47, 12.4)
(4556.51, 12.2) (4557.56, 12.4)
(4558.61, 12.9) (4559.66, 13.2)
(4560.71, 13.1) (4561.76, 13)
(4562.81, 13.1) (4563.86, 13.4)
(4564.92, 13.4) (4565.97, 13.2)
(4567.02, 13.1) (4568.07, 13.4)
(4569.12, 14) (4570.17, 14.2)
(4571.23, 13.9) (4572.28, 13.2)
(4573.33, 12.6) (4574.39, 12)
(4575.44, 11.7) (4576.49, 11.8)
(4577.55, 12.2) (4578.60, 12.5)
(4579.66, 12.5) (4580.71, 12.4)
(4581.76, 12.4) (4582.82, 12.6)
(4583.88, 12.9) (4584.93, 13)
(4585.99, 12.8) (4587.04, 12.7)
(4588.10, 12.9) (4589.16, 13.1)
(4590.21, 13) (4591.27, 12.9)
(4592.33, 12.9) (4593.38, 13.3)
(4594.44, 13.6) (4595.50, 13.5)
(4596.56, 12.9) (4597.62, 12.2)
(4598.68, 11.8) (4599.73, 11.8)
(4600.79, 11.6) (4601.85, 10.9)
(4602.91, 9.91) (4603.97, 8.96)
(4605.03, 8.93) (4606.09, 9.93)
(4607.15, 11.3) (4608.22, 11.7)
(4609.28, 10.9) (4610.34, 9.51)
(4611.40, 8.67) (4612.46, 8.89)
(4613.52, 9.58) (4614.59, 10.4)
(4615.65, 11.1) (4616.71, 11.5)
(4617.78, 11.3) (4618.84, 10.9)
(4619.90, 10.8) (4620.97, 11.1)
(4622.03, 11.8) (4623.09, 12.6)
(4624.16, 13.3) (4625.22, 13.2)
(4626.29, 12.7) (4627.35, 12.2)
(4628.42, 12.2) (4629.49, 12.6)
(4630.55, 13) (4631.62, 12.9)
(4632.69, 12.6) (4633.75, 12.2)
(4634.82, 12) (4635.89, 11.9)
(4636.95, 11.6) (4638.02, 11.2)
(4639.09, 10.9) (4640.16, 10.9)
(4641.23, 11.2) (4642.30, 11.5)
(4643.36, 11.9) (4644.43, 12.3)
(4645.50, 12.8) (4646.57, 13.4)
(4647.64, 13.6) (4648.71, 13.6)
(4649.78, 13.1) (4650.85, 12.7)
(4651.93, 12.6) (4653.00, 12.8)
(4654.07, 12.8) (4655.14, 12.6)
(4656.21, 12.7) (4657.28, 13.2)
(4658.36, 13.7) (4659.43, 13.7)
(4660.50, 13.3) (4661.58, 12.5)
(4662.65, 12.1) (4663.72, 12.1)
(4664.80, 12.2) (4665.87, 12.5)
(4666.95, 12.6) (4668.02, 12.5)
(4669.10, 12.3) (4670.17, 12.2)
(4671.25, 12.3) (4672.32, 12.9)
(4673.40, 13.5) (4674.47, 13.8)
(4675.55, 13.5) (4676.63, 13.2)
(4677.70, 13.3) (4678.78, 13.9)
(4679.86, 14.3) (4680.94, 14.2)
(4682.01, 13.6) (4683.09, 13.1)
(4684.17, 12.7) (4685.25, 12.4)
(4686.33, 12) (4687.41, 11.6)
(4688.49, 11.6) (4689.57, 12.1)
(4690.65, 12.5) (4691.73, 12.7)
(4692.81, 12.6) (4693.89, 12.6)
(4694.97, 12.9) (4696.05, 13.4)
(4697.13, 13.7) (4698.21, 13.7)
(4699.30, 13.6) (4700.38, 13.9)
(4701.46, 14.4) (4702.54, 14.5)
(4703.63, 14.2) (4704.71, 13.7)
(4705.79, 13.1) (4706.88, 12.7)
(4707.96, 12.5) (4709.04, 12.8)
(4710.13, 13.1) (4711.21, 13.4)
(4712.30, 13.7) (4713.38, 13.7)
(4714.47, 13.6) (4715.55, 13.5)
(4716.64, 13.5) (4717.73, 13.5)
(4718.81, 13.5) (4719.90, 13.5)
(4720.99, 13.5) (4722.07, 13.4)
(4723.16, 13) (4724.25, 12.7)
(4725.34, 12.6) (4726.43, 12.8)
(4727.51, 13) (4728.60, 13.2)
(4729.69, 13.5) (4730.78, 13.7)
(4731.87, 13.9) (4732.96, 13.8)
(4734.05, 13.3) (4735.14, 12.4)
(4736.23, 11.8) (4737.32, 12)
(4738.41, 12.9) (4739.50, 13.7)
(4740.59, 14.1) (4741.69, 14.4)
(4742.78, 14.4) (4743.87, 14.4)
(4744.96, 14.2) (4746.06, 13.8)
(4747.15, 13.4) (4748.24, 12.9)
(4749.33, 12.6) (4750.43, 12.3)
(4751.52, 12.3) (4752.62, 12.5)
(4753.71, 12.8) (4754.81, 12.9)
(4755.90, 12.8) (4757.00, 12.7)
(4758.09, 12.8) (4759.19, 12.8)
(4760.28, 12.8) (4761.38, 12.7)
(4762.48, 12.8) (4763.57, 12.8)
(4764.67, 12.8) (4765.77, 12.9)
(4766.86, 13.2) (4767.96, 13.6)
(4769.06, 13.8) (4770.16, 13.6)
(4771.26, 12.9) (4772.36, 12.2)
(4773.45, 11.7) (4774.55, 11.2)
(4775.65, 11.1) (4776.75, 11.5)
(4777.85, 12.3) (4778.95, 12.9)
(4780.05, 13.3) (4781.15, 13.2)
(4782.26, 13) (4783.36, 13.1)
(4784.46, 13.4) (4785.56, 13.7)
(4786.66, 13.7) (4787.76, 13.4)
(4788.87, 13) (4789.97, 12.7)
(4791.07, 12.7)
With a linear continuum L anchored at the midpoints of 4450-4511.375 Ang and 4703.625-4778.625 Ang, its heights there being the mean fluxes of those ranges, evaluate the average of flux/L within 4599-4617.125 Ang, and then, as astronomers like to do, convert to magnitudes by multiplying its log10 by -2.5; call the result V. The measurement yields 0.16 mag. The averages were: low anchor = 11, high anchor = 13.1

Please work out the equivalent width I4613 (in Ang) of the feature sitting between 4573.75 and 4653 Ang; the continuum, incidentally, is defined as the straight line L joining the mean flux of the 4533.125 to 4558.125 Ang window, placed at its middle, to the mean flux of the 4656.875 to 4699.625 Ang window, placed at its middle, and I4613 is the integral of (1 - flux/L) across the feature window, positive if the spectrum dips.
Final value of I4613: 8.0 Ang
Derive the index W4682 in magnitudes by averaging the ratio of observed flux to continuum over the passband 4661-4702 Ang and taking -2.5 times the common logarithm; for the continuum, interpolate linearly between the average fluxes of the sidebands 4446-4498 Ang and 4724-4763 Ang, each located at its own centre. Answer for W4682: -0.04 mag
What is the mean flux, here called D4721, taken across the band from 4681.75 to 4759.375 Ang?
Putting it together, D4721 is 13.2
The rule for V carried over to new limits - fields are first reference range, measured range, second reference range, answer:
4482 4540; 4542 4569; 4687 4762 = -0.04 mag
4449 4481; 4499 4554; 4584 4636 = -0.24 mag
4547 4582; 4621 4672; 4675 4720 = 0.06 mag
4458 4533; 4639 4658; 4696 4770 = 0.02 mag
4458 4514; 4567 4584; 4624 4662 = -0.06 mag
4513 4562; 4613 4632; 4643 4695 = 0.10 mag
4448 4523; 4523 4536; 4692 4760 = -0.15 mag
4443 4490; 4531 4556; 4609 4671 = -0.23 mag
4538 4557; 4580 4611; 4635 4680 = 0.10 mag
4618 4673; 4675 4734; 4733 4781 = -0.05 mag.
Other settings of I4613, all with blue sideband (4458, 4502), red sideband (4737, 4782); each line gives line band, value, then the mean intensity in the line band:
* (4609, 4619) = 1.45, 10.2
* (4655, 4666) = -0.47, 12.8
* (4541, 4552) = -2.08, 13.7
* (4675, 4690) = -0.66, 13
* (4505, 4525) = -2.99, 13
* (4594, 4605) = 0.28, 11.6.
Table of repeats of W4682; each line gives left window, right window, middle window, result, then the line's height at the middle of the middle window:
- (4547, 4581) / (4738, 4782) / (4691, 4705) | -0.042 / 13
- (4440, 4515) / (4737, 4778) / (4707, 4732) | -0.050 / 12.7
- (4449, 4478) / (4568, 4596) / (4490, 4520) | -0.167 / 10.7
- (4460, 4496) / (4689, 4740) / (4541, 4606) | -0.072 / 12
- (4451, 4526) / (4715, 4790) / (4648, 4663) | -0.044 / 12.5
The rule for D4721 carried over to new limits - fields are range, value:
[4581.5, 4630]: 11.7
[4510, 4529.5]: 13.2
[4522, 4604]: 13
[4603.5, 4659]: 11.8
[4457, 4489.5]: 10.5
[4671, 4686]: 13.3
